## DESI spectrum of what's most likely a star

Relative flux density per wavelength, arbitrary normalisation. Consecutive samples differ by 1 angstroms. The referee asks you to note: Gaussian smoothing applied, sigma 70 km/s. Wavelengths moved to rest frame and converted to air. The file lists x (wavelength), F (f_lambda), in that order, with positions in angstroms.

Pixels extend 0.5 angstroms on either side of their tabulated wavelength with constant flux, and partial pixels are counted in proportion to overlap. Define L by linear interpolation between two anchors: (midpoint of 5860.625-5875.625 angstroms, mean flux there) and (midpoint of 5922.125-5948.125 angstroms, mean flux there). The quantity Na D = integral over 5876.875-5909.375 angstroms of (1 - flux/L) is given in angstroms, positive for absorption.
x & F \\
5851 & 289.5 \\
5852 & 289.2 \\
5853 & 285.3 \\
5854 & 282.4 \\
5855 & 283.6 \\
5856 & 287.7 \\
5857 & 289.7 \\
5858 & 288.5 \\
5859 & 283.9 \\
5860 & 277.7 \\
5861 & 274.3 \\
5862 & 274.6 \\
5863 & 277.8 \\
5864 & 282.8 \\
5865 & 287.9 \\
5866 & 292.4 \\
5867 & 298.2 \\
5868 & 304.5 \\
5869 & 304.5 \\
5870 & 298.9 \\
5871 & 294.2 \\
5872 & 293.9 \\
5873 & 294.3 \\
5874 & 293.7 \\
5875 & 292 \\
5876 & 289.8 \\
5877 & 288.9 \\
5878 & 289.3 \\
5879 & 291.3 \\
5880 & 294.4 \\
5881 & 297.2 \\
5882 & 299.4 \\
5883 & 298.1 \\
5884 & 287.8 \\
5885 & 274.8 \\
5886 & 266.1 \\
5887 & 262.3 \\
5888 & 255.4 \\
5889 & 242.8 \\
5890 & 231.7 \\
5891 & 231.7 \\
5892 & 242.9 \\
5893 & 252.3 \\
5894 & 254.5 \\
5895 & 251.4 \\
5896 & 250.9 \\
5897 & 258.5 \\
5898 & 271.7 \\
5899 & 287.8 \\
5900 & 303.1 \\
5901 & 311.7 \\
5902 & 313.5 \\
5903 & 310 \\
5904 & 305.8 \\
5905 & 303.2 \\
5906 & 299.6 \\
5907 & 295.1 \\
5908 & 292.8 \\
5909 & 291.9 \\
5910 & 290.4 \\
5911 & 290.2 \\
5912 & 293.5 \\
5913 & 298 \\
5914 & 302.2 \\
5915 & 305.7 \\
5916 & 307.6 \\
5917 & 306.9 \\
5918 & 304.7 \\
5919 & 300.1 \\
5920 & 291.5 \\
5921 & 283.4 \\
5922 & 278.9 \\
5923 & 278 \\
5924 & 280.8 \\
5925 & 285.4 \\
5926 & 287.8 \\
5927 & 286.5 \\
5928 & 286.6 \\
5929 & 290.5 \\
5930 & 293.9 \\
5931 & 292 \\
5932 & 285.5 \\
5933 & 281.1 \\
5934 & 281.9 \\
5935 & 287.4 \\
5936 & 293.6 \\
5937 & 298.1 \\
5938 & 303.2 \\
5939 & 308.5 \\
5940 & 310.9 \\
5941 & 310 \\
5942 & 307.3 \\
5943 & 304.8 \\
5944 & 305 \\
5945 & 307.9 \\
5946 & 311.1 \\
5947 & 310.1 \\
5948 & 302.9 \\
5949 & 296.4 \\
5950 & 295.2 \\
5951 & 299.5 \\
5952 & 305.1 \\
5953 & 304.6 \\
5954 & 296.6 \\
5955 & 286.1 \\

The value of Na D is 1.5 angstroms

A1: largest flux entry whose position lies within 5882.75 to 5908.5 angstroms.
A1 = 313.5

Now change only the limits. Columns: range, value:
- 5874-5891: 299.4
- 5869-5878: 304.5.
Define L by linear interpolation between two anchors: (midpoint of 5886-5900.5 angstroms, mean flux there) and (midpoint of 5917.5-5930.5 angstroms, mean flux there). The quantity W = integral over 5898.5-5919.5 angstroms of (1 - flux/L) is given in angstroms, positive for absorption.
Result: -2.1 angstroms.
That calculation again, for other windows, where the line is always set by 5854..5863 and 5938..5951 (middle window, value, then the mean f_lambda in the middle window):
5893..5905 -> 0.4 angstroms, 283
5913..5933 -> 0.5 angstroms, 292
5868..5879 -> -0.3 angstroms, 294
